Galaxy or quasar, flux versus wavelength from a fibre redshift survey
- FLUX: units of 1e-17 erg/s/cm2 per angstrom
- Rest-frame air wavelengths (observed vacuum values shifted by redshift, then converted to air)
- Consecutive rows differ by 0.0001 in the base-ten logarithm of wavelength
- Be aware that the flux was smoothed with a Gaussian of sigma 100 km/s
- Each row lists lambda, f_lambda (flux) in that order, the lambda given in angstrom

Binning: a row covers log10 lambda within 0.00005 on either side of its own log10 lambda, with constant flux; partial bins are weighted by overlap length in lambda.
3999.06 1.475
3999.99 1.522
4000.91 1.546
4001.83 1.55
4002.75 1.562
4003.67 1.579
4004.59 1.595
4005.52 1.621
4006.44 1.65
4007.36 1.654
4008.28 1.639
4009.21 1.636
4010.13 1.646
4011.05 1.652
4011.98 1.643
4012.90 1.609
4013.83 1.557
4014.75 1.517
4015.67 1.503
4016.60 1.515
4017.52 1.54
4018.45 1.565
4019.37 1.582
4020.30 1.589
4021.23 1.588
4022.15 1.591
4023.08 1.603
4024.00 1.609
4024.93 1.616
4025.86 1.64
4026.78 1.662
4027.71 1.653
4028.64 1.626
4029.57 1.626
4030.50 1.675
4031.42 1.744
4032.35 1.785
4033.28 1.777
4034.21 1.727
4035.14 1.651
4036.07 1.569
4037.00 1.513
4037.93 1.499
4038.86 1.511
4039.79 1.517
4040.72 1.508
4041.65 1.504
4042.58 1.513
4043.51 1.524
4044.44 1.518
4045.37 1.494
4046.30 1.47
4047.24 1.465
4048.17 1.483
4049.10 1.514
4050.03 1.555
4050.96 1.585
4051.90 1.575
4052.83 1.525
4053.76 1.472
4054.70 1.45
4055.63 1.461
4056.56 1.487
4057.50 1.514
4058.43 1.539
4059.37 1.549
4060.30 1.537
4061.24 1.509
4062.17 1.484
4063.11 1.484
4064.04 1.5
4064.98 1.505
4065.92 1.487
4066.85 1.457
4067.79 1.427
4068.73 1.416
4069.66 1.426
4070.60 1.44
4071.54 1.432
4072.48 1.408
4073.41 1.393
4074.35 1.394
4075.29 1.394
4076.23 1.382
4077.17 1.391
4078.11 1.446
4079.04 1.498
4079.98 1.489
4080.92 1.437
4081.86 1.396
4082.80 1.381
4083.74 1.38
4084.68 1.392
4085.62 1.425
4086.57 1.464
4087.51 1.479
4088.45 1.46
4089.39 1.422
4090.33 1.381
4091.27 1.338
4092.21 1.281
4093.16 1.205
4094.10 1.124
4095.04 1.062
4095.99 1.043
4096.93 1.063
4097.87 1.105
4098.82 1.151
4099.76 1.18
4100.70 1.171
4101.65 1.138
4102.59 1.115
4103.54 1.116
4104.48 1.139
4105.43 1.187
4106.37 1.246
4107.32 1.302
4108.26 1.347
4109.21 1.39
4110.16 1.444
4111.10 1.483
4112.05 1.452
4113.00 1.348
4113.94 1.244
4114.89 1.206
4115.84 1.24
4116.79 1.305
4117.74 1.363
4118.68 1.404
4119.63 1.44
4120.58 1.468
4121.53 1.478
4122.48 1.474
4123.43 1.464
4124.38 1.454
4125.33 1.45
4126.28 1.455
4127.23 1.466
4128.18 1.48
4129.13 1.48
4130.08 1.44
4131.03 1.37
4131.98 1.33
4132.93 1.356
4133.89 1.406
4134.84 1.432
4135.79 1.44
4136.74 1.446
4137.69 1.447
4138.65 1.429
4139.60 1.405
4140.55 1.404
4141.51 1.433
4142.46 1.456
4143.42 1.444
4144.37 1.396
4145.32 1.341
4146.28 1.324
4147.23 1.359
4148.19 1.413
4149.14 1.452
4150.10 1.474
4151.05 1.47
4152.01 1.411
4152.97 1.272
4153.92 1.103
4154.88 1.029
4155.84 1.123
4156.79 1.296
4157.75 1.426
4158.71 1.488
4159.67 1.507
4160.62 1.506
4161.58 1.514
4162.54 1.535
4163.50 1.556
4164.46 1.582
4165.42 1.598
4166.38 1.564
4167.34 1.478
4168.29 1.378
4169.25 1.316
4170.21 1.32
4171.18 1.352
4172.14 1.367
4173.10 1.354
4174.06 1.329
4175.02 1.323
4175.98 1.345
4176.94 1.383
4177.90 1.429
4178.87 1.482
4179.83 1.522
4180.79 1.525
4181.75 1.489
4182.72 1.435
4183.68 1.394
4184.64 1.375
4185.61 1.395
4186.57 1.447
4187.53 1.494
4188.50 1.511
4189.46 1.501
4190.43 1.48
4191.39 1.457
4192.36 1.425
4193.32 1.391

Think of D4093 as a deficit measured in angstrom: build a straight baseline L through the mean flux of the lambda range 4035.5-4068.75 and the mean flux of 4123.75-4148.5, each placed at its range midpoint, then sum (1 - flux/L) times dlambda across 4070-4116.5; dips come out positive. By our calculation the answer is 4.7 angstrom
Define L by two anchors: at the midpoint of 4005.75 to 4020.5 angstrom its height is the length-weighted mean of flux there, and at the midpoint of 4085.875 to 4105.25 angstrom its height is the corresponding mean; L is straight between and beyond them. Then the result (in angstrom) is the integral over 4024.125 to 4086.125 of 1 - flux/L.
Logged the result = -4.7 angstrom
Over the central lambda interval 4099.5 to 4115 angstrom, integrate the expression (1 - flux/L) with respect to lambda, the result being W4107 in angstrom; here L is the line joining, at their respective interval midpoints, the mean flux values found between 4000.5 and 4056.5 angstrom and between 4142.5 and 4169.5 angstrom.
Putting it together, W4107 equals 2.2 angstrom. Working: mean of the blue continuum 1.58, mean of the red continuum 1.41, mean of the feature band 1.27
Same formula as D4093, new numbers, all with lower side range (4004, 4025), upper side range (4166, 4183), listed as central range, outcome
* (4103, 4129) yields 2.0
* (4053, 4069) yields 0.6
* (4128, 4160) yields 1.4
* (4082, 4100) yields 2.7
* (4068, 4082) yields 0.9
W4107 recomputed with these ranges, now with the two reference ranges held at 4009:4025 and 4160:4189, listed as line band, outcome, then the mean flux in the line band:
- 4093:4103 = 2.6 angstrom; 1.12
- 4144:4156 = 1.2 angstrom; 1.32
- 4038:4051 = 0.4 angstrom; 1.51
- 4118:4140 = 0.7 angstrom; 1.44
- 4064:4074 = 0.6 angstrom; 1.44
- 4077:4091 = 0.9 angstrom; 1.43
